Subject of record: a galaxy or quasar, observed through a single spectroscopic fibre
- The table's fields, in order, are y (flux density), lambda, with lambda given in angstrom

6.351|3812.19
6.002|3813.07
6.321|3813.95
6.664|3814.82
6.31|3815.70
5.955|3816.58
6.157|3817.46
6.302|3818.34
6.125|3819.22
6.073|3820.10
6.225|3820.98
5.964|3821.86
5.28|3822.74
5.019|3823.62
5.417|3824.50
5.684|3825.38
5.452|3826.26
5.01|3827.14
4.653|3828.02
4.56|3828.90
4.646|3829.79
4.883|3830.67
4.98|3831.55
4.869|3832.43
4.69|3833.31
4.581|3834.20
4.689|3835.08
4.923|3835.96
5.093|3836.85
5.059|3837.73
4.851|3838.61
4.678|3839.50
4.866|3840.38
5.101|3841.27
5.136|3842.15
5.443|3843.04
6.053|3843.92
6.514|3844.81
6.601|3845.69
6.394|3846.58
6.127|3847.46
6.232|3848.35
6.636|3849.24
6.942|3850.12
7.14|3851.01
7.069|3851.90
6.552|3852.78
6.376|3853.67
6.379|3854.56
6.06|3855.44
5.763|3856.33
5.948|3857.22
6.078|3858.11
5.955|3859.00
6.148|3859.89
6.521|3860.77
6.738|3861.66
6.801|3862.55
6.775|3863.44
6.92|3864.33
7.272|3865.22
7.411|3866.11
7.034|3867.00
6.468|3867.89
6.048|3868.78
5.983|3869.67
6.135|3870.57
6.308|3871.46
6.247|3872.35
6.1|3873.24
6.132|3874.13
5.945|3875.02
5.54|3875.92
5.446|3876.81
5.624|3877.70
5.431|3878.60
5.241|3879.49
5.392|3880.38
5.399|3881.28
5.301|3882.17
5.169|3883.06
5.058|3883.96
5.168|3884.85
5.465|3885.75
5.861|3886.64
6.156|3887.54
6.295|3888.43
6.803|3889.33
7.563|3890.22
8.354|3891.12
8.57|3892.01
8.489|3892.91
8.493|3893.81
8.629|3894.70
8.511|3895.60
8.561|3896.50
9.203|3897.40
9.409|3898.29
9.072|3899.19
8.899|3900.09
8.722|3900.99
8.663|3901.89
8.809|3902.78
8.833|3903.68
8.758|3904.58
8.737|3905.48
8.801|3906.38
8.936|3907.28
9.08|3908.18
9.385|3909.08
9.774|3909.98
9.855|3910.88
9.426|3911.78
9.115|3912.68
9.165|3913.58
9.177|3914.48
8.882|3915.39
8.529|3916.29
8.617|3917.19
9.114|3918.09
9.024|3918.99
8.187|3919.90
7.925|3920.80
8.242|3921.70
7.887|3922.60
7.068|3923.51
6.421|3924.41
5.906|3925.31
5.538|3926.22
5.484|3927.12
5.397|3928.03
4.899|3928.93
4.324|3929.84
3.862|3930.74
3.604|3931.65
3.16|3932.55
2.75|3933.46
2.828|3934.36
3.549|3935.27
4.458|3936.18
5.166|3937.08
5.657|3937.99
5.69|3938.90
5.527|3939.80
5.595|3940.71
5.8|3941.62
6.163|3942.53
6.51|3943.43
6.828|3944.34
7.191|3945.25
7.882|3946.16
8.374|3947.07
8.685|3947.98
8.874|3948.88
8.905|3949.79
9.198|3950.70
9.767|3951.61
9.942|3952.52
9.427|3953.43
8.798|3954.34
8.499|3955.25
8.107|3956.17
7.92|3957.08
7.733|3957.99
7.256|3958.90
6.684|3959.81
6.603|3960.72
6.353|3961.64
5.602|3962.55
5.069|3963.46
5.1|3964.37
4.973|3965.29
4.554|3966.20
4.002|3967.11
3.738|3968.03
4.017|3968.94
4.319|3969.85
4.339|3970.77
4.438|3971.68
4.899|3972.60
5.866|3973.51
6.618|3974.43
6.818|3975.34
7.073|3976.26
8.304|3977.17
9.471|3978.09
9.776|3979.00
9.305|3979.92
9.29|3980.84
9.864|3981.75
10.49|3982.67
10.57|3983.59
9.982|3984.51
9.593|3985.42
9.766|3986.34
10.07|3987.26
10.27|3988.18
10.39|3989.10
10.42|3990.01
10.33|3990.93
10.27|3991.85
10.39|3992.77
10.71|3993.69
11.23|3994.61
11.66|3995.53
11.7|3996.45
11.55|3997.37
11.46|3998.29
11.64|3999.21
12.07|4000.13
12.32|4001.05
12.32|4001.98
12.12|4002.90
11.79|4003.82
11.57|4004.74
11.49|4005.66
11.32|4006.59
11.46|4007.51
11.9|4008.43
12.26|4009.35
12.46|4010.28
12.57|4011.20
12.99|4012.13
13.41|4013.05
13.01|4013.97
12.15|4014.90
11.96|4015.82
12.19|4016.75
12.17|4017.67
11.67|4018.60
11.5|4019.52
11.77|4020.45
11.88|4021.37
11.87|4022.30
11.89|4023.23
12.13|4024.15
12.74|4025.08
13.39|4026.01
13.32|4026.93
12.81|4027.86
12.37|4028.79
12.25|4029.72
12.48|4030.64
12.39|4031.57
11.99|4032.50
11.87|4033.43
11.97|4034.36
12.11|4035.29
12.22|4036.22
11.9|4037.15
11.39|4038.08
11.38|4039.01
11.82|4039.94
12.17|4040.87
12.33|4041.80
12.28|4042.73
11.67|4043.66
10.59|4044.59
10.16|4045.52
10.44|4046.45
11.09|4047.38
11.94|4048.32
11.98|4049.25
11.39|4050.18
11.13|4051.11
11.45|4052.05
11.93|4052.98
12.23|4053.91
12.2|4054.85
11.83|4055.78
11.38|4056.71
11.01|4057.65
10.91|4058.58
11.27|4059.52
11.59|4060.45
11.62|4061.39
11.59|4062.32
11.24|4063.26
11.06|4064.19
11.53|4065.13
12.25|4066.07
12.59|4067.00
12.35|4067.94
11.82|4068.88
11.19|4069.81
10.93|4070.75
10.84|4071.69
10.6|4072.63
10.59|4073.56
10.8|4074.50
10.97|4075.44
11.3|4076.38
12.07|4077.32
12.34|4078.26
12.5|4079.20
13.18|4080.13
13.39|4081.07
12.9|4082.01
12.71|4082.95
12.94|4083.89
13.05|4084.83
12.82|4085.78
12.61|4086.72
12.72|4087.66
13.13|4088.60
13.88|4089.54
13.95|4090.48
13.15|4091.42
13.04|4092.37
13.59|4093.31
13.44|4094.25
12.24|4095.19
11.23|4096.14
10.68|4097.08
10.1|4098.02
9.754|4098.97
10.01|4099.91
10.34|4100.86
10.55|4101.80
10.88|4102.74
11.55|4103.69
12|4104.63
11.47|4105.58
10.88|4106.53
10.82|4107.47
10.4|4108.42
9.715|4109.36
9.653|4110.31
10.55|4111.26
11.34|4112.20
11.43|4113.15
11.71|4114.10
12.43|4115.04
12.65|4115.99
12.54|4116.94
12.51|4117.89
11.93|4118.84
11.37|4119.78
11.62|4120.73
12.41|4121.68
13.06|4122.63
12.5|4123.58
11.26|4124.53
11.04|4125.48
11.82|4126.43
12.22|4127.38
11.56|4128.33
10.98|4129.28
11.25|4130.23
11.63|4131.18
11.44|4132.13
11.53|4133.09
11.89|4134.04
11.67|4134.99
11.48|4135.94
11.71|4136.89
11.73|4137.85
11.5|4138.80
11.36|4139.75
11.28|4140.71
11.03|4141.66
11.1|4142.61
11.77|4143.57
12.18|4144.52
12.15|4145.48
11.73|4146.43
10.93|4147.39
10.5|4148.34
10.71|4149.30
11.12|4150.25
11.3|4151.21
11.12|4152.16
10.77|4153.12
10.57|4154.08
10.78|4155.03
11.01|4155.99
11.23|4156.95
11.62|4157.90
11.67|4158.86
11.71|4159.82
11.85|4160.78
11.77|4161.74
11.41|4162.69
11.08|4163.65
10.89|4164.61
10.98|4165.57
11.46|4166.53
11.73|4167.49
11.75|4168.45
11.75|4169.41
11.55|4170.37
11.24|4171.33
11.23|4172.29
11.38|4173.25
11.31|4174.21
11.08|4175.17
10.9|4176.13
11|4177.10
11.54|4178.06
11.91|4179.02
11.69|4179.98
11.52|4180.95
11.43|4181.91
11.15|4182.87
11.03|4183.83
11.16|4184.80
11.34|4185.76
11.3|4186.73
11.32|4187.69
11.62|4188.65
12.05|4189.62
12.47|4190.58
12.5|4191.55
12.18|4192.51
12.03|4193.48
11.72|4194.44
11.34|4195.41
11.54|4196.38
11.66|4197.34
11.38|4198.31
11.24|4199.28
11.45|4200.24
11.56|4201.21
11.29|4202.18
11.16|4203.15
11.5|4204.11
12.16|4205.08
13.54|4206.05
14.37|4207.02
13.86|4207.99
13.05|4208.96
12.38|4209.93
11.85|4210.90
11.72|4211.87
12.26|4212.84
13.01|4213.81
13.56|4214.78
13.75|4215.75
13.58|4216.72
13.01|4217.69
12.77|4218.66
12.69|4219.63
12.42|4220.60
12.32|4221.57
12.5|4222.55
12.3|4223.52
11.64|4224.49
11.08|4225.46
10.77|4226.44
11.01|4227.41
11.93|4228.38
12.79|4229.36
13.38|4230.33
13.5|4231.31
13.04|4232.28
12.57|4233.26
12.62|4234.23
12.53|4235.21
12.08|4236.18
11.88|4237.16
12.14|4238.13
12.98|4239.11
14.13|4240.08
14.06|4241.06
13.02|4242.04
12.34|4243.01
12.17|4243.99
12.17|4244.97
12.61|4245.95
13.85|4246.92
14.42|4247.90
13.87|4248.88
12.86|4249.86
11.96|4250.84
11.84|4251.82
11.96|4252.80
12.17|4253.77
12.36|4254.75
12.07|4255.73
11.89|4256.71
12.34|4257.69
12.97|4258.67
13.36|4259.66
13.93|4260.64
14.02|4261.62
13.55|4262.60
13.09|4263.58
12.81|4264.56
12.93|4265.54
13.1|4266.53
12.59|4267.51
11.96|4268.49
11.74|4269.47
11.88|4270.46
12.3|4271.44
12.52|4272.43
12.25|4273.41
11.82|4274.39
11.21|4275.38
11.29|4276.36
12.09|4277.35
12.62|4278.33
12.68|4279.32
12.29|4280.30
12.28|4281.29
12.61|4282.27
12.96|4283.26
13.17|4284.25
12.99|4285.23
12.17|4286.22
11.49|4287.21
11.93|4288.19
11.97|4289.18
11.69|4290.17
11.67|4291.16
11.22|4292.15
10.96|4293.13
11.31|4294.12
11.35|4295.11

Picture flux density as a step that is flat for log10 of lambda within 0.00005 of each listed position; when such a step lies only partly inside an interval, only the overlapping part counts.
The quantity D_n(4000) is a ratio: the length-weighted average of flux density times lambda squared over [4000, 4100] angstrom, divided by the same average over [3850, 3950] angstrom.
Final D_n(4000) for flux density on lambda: 1.87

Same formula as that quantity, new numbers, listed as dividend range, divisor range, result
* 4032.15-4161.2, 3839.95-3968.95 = 1.87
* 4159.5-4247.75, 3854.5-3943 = 2.05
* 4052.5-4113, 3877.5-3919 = 1.62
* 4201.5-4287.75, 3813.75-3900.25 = 2.46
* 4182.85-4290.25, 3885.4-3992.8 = 1.91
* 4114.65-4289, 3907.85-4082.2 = 1.38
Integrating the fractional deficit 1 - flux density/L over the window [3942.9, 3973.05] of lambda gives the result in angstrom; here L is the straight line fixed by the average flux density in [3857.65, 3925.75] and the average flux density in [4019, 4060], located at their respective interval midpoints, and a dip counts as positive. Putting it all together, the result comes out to 8.2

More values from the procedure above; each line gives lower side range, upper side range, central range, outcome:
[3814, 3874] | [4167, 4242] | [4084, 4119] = -4.9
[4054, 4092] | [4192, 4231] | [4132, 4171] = 2.5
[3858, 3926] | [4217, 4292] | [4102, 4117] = -1.1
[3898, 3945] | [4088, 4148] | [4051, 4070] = -2.5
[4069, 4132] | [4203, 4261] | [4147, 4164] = 1.3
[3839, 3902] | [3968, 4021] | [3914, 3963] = 9.8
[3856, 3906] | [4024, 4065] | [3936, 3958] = 3.5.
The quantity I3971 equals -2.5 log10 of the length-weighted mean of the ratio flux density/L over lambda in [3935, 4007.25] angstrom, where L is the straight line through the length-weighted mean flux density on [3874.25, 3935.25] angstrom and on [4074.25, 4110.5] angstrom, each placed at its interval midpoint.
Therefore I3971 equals 0.08 mag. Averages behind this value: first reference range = 7.16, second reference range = 11.9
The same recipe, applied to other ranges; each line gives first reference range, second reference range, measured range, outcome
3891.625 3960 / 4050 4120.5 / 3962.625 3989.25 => 0.221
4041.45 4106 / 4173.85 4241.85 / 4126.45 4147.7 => 0.036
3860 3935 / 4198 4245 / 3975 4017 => -0.248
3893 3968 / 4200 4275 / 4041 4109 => -0.198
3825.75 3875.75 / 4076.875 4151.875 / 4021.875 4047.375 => -0.199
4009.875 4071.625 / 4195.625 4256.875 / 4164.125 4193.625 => 0.076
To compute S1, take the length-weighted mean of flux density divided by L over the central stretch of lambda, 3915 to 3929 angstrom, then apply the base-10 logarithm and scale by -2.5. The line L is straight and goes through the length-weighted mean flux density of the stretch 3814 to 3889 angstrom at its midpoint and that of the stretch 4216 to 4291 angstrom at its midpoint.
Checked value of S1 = -0.06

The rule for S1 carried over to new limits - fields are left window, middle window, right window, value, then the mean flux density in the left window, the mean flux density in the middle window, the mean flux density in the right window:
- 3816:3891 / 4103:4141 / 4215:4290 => -0.12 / 5.86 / 11.5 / 12.6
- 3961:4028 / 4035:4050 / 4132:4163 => -0.12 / 9.92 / 11.6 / 11.4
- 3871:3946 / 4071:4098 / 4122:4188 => -0.21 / 6.93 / 12.3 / 11.4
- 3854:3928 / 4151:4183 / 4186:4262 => 0.02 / 7.29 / 11.3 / 12.4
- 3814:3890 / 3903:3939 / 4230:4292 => -0.02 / 5.85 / 7.05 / 12.6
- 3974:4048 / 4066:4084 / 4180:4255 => -0.02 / 11.3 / 11.9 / 12.3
